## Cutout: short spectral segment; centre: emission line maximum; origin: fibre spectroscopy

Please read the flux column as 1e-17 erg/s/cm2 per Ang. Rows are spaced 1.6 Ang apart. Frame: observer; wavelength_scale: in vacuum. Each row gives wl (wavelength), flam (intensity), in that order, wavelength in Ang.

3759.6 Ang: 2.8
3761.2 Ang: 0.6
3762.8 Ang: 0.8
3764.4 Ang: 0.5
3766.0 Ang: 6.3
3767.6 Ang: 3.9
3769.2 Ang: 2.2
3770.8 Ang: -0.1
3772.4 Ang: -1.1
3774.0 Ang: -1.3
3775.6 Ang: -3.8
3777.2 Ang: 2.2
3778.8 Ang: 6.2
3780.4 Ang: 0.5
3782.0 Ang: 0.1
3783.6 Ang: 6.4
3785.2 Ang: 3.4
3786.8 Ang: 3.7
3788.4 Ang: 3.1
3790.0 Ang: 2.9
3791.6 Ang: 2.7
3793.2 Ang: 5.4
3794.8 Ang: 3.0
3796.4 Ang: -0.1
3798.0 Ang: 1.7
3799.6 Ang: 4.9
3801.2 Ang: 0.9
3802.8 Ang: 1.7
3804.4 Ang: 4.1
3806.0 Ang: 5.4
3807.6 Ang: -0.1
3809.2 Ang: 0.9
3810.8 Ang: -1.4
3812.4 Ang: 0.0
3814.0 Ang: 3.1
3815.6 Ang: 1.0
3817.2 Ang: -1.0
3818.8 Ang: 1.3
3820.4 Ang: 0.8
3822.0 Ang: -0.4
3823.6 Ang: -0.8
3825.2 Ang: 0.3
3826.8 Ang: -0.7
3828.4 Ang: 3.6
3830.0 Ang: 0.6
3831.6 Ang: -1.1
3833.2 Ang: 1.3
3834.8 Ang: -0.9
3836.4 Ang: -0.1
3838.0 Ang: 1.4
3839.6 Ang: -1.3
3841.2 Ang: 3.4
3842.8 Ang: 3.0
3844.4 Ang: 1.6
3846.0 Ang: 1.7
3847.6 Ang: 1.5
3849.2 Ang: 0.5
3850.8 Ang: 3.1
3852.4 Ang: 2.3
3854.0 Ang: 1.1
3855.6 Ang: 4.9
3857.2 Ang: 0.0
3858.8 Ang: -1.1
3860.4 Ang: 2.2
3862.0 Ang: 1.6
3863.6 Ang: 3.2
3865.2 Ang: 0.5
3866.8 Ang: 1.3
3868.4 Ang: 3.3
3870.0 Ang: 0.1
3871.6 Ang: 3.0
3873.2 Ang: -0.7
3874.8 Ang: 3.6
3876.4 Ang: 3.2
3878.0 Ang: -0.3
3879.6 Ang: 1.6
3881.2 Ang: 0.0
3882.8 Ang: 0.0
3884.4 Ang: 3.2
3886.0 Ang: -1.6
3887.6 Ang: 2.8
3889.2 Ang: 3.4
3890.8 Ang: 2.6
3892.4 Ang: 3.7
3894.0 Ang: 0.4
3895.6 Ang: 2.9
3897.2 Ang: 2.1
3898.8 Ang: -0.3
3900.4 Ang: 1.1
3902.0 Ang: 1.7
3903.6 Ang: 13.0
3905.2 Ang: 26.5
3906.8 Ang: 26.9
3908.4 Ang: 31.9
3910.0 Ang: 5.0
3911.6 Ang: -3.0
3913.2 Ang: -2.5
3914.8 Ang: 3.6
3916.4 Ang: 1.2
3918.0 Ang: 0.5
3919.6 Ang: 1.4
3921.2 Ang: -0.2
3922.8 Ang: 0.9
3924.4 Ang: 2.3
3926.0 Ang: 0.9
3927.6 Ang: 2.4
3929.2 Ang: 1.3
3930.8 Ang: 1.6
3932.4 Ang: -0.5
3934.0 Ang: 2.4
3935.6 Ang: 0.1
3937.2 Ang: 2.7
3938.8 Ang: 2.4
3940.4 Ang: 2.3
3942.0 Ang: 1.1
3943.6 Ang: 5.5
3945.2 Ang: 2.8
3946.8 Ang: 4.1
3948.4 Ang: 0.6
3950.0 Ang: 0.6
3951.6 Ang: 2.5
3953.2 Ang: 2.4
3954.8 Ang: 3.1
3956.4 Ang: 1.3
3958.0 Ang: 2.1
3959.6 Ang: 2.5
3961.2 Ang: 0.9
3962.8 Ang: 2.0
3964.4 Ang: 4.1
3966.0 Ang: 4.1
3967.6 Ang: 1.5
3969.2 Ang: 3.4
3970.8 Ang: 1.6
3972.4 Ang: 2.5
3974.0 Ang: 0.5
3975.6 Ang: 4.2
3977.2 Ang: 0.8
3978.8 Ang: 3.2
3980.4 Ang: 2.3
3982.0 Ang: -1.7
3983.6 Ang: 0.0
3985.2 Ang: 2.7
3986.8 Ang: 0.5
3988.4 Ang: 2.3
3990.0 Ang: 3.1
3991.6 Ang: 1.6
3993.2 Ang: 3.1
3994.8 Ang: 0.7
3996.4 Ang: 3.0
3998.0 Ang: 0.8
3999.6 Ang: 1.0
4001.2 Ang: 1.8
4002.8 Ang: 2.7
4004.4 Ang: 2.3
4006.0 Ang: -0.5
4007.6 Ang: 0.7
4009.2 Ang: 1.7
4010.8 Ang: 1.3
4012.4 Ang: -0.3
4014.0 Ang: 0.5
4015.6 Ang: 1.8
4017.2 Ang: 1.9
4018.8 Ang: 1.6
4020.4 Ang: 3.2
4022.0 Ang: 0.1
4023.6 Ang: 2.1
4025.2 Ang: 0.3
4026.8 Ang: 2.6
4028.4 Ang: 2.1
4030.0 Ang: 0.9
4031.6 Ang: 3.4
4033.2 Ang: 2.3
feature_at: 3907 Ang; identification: [O II]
